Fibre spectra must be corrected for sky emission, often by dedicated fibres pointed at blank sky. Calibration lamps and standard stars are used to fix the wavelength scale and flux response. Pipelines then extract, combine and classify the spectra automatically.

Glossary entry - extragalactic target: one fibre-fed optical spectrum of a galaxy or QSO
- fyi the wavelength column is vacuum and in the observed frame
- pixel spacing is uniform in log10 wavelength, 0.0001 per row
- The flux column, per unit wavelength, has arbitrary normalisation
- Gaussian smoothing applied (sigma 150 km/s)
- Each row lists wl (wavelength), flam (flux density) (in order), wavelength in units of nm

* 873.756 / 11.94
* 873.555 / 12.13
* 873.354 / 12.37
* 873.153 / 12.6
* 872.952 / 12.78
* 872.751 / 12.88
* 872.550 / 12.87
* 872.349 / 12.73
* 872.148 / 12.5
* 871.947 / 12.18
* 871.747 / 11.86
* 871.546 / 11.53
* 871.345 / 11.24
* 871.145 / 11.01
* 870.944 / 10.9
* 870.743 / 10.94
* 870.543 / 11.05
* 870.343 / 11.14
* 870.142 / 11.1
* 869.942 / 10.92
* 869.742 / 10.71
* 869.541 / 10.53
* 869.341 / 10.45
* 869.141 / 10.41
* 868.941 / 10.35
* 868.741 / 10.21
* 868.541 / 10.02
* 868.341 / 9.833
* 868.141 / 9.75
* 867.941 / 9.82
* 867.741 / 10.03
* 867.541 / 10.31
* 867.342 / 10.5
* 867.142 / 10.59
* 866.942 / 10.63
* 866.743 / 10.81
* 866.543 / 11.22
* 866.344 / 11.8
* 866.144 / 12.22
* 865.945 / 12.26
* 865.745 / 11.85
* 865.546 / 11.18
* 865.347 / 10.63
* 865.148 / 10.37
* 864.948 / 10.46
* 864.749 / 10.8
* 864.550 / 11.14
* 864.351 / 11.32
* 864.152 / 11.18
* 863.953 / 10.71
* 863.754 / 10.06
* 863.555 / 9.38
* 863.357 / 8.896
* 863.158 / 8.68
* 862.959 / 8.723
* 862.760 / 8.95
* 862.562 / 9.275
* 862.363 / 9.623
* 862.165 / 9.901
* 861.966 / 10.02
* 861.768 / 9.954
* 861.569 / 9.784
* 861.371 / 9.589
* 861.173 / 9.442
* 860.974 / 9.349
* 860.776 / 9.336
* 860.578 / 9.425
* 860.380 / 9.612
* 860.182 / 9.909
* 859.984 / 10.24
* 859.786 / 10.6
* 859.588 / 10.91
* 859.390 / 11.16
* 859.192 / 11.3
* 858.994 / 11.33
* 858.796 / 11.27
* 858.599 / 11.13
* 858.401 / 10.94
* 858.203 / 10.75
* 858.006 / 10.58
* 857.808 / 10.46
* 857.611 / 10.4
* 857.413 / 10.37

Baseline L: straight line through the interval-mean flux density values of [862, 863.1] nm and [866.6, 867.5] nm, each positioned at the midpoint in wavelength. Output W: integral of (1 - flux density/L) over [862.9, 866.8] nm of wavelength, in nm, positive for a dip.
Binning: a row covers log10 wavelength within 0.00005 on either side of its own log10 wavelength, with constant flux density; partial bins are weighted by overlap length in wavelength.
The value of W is -0.272 nm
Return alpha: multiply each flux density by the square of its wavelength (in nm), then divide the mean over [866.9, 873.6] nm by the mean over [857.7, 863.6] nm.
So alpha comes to 1.14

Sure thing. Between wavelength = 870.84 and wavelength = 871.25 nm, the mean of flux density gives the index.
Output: 11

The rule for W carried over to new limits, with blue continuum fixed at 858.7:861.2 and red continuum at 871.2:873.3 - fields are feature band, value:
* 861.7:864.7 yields 0.270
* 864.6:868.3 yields 0.169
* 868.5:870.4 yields 0.201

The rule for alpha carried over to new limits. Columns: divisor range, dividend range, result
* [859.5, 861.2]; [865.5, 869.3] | 1.10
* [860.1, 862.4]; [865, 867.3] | 1.17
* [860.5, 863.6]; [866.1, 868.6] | 1.14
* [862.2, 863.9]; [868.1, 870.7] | 1.15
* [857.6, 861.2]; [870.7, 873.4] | 1.19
